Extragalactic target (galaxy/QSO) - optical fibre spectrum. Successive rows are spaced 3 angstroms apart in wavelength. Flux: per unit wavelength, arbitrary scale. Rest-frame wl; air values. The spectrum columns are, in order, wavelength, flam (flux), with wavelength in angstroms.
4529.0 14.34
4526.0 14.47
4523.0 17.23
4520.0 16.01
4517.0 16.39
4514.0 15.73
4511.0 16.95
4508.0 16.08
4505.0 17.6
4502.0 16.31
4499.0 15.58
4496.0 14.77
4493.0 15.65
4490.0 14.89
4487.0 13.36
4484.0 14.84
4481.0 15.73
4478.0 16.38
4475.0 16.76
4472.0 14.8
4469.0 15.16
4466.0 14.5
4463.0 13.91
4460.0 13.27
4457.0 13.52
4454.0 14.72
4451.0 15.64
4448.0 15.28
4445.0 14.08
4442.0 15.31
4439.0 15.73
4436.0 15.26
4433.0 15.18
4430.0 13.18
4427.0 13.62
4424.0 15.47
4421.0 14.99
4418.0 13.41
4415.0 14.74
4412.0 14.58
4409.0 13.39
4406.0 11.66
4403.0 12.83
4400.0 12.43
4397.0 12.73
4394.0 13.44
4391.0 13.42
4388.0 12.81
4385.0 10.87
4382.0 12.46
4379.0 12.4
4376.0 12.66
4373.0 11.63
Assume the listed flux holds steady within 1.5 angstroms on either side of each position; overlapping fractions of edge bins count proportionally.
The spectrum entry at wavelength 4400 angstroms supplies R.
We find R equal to 12.43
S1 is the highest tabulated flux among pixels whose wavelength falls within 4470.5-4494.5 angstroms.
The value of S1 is 16.76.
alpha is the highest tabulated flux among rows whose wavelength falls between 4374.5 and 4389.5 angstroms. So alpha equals 12.81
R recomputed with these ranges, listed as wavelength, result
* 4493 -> 15.65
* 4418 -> 13.41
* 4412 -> 14.58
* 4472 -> 14.8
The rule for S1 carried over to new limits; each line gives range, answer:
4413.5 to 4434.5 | 15.47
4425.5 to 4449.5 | 15.73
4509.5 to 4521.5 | 16.95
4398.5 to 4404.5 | 12.83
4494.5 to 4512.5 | 17.6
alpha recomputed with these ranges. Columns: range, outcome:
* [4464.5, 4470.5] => 15.16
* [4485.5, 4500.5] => 15.65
